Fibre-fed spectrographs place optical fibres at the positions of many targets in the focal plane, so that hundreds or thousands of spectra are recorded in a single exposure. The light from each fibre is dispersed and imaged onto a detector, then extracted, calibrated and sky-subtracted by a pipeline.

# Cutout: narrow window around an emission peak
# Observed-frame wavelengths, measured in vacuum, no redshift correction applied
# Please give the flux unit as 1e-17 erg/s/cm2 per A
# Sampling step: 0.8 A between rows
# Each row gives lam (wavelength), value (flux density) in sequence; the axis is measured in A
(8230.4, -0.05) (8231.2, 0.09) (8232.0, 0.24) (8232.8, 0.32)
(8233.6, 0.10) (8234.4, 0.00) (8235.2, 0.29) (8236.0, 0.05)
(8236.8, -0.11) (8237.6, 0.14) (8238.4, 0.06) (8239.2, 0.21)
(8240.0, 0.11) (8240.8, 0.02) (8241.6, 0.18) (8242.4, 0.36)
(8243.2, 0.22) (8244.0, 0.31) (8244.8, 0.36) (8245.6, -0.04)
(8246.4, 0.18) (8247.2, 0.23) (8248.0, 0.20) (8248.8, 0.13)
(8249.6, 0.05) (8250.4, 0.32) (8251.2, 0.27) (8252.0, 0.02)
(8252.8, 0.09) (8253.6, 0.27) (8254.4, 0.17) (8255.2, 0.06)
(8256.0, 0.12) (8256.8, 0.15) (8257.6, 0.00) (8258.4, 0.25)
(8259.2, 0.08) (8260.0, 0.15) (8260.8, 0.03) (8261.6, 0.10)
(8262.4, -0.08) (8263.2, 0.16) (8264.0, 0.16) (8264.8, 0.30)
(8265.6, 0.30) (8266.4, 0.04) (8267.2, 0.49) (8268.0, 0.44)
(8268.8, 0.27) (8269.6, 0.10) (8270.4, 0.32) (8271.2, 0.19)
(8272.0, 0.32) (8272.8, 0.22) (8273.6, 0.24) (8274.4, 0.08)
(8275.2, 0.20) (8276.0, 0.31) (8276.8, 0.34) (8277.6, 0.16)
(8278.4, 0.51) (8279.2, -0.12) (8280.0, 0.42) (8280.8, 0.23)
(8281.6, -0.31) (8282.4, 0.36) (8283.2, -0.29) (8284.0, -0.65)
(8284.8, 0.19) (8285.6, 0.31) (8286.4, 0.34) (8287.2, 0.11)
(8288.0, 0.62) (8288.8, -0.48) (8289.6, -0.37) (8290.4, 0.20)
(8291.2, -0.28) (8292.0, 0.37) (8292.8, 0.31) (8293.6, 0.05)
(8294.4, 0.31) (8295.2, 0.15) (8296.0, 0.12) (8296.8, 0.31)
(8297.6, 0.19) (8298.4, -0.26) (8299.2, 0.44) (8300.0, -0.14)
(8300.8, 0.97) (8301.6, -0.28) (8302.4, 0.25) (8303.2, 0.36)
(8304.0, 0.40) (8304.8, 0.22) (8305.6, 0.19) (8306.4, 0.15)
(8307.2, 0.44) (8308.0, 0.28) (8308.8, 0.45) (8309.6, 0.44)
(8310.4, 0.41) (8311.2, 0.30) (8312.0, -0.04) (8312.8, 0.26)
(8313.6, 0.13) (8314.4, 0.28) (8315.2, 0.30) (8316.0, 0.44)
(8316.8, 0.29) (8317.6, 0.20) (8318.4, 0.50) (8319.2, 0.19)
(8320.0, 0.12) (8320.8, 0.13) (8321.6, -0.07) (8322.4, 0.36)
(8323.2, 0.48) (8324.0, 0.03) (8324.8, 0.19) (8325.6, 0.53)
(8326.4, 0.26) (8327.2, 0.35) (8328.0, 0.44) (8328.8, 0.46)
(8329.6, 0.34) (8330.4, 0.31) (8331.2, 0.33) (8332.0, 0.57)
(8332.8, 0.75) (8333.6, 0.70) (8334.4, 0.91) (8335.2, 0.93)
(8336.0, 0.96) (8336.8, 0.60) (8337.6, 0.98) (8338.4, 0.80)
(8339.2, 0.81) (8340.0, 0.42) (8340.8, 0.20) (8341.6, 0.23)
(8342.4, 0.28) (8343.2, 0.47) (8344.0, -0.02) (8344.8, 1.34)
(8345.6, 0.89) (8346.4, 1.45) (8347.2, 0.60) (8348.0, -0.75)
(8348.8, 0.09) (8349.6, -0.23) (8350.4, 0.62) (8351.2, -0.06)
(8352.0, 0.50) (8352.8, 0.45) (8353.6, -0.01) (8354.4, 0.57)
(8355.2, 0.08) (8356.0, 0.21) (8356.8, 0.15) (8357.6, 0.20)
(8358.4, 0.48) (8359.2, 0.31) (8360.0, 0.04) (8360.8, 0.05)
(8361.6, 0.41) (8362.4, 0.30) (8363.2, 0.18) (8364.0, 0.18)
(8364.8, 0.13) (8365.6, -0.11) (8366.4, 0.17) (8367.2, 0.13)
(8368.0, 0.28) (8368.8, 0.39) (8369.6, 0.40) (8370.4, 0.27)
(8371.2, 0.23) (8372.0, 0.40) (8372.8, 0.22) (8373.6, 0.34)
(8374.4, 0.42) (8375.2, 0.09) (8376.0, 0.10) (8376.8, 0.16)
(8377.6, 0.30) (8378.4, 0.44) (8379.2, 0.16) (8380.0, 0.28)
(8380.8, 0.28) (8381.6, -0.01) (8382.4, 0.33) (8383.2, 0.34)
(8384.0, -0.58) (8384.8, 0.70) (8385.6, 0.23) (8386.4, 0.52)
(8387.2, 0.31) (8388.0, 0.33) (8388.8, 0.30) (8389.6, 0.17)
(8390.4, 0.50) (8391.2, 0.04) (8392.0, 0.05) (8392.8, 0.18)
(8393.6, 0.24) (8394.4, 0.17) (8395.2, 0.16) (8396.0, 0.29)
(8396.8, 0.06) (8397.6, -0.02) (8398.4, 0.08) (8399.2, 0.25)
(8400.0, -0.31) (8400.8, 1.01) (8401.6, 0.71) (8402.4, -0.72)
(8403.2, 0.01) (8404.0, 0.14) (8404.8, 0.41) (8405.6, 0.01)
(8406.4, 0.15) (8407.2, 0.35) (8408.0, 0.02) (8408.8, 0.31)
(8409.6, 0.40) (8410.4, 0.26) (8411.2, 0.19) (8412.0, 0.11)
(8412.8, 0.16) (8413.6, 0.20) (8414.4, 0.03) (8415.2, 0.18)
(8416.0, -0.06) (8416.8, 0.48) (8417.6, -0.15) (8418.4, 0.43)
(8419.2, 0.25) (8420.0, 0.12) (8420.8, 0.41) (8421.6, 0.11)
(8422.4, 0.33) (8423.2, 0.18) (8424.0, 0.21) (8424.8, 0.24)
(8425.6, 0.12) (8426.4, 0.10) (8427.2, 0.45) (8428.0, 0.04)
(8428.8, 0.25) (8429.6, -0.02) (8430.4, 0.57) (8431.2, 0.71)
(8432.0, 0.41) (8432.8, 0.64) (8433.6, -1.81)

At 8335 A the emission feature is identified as H-beta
